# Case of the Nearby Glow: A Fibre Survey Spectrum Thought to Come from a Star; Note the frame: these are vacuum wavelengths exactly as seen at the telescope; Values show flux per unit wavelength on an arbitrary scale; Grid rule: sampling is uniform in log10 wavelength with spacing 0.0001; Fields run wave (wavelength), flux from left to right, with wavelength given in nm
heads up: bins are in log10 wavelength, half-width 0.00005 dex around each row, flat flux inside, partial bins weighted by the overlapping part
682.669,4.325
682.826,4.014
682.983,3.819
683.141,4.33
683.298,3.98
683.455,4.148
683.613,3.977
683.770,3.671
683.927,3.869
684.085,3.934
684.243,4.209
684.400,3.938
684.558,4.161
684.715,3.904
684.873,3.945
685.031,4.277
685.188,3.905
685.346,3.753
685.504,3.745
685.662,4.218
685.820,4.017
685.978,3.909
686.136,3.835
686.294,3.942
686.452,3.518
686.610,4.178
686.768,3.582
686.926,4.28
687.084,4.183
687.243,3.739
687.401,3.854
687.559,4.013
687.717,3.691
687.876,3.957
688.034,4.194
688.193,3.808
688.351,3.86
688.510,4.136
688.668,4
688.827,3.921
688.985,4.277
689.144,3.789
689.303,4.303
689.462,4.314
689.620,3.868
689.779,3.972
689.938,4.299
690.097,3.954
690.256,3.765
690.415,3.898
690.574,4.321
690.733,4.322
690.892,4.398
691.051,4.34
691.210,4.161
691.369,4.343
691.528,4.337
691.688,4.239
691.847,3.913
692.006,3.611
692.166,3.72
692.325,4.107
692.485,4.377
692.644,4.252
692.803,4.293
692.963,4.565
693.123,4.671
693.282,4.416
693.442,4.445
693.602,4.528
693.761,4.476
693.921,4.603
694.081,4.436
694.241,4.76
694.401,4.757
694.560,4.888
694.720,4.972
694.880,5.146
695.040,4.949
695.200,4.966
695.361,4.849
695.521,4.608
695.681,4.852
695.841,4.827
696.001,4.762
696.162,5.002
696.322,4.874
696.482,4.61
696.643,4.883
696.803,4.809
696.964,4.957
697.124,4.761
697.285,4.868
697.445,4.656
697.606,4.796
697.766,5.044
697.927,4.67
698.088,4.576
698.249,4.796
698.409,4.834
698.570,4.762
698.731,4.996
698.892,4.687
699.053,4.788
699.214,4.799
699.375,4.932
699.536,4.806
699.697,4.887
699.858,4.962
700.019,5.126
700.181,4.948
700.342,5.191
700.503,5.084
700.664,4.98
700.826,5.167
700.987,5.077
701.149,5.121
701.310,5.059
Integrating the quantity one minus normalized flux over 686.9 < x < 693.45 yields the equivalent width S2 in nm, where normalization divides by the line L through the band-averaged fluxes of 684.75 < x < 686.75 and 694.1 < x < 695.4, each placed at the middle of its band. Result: 0.42 nm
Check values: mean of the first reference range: 3.92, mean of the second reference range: 4.89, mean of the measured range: 4.11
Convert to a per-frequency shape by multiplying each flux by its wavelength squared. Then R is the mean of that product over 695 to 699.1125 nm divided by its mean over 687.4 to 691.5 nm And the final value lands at 1.21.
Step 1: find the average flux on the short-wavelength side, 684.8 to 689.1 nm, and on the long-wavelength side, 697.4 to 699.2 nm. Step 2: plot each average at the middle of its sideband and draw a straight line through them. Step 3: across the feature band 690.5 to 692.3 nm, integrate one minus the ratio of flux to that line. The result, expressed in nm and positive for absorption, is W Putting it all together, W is 0.05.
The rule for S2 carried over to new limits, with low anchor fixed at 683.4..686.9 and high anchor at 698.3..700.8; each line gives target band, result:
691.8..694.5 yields 0.079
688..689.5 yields 0.049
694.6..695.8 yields -0.072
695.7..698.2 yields -0.033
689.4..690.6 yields 0.067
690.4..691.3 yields 0.013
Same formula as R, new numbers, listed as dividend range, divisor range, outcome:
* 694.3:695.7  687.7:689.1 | 1.25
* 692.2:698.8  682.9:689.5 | 1.22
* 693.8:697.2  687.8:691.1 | 1.20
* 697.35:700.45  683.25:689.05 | 1.27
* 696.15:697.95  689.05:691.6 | 1.19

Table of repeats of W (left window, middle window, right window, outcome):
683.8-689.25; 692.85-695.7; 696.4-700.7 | -0.11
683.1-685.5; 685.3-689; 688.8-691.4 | 0.11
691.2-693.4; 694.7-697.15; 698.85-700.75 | -0.16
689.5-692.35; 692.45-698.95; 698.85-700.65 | -0.27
